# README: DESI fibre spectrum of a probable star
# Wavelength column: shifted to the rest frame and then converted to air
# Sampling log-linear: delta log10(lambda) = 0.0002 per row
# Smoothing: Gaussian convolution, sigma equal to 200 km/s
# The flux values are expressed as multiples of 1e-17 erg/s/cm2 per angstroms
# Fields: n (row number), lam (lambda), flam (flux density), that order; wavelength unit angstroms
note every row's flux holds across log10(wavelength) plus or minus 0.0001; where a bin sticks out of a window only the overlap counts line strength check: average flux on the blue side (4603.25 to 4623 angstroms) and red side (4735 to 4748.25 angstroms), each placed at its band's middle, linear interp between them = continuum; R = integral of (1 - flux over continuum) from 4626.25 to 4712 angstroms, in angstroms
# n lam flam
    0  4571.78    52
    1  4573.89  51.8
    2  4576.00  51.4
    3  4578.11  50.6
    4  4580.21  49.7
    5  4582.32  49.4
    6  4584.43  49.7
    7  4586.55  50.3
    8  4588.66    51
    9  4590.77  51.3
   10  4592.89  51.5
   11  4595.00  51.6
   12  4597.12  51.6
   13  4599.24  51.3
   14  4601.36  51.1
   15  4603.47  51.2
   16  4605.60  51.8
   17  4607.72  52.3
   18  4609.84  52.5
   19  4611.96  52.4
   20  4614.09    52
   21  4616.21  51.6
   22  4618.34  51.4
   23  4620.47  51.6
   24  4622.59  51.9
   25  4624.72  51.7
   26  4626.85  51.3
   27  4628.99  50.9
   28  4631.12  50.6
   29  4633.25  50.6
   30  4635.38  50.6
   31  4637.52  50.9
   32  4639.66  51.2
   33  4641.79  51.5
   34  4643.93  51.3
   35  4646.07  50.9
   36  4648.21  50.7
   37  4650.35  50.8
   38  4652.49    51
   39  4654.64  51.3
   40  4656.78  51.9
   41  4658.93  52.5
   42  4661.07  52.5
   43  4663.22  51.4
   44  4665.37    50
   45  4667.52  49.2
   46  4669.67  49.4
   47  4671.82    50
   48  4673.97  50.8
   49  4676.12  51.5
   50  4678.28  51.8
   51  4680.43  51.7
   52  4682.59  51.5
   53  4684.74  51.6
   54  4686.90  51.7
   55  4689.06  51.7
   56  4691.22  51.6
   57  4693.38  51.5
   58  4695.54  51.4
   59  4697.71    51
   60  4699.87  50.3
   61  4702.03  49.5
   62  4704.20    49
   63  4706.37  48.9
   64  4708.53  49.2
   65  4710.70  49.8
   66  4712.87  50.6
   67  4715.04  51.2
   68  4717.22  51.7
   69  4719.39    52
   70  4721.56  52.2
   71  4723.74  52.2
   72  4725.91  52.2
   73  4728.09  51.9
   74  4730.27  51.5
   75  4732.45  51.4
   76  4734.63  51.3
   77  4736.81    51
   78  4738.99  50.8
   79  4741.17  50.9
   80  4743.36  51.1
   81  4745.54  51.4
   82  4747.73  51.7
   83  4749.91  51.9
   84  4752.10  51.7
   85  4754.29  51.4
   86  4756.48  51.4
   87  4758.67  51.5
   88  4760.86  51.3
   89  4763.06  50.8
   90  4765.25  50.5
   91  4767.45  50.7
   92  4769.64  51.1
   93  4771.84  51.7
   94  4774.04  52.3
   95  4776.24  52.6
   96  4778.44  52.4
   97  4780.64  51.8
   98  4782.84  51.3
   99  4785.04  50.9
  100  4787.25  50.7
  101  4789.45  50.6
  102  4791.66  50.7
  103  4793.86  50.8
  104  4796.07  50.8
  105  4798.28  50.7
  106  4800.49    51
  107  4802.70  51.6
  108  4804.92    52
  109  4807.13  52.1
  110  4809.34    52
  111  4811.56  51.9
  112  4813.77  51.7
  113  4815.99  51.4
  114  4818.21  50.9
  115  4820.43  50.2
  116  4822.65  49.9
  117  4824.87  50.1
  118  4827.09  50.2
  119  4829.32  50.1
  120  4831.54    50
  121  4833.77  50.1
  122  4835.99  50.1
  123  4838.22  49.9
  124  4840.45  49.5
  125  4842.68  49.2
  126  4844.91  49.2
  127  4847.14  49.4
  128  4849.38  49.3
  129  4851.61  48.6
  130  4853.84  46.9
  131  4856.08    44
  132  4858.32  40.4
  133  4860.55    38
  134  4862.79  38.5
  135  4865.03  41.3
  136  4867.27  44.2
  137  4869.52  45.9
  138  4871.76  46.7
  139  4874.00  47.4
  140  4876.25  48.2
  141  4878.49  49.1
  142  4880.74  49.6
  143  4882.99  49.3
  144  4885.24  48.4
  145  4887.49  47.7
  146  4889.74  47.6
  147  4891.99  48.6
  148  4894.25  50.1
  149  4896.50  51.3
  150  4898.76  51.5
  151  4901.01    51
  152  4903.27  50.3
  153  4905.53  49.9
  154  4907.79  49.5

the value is 1.2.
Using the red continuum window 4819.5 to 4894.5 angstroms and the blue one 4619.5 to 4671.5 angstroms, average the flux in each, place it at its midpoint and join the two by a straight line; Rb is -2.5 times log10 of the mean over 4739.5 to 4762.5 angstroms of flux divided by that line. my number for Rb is -0.045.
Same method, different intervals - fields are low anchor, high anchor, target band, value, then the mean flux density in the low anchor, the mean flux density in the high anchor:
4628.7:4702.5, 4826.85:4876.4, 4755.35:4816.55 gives -0.068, 51.1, 46.7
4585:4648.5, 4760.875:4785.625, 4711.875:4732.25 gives -0.006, 51.3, 51.5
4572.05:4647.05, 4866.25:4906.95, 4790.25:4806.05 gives -0.033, 51.2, 48.7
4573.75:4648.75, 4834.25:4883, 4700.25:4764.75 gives -0.047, 51.2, 46.6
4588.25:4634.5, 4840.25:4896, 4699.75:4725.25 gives -0.021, 51.5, 46.7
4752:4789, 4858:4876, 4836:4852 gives -0.097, 51.4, 43.2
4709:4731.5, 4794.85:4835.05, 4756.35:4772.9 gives 0.002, 51.4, 50.9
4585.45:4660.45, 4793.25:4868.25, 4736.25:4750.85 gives -0.032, 51.4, 48.7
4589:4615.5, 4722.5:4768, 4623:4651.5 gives 0.013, 51.7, 51.4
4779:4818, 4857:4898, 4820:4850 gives -0.018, 51.3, 46.3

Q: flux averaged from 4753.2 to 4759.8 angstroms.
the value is 51.5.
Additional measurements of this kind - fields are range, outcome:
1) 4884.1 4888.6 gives 48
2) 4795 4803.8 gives 51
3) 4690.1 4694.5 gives 51.6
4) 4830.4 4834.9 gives 50.1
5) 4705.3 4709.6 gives 49.1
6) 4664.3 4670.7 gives 49.5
